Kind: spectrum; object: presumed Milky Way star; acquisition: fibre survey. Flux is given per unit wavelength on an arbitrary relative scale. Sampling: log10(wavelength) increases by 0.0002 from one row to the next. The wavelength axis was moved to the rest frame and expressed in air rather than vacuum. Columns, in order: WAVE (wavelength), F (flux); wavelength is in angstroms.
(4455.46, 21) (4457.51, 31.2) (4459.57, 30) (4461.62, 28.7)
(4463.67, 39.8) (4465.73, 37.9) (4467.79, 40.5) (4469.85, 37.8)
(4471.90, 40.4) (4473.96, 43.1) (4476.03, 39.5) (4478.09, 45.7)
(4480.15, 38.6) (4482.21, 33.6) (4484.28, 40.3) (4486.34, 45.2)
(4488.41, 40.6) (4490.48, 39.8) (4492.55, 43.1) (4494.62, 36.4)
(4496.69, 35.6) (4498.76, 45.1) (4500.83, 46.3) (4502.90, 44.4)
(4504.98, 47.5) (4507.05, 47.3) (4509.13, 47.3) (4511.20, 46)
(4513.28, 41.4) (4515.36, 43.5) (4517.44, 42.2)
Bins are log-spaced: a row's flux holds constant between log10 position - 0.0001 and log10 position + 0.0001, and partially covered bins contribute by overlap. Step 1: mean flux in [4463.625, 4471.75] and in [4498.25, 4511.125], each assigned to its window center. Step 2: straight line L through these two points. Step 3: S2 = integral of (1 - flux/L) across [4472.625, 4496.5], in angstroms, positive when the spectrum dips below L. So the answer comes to 1.11 angstroms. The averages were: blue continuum 39.1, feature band 40.3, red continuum 46.4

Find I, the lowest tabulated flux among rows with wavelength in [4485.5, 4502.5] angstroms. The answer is 35.6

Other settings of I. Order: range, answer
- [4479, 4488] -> 33.6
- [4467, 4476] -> 37.8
